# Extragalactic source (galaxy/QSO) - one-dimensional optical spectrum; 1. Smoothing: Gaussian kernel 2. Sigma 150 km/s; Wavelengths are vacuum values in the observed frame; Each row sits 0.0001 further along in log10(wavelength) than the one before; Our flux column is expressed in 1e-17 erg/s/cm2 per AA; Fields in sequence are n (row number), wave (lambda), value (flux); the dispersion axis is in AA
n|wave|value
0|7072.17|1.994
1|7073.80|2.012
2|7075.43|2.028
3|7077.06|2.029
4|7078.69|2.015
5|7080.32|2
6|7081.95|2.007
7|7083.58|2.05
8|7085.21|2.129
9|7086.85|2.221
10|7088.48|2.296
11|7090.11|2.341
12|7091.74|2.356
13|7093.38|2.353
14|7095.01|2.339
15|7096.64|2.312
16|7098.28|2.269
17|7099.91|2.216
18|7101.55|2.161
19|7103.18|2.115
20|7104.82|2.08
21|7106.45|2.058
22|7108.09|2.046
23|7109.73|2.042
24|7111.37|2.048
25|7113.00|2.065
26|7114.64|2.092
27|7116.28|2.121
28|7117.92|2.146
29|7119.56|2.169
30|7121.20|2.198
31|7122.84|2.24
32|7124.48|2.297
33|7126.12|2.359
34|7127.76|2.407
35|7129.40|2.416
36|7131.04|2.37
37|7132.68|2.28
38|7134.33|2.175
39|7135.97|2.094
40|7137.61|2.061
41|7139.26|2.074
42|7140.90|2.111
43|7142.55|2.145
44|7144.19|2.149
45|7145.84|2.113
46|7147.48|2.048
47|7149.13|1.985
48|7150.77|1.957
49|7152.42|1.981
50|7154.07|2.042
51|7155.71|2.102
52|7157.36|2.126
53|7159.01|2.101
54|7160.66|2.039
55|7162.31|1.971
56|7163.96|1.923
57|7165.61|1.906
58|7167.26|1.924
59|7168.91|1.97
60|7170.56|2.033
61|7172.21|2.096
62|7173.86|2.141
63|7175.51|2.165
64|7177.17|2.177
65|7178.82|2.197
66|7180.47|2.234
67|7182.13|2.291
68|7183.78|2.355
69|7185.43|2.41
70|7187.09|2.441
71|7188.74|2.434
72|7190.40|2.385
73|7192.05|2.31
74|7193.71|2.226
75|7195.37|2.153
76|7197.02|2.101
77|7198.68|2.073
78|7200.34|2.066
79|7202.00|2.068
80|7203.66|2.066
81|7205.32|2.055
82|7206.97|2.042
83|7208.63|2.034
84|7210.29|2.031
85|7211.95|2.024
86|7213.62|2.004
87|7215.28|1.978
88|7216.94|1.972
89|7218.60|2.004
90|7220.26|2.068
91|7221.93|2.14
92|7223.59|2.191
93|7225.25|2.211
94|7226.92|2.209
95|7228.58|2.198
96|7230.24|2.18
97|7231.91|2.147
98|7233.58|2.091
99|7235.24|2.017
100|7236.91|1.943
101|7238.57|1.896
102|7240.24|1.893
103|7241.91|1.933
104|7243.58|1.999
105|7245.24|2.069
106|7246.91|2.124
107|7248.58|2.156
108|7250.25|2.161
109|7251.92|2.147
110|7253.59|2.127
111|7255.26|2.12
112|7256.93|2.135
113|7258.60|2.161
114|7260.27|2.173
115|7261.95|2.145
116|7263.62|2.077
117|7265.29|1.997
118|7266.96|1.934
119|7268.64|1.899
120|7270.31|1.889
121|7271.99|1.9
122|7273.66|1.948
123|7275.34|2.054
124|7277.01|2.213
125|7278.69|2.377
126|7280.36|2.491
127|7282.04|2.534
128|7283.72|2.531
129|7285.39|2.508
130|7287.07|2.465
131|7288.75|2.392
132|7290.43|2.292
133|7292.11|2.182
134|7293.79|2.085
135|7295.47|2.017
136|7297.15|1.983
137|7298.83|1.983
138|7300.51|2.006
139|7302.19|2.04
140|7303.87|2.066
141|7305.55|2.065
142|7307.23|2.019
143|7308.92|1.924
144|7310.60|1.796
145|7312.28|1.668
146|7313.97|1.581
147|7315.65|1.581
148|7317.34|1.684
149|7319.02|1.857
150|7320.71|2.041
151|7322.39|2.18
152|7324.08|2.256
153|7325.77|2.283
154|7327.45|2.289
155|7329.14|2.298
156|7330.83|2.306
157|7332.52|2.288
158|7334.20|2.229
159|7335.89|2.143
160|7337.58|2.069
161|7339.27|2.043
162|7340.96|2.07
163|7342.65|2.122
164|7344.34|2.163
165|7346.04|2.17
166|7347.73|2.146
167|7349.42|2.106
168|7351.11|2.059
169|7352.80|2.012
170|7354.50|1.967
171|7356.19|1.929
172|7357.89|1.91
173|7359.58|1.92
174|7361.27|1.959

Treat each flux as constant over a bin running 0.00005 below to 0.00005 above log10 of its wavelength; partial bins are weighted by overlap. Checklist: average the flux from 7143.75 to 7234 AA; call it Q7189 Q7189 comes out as 2.12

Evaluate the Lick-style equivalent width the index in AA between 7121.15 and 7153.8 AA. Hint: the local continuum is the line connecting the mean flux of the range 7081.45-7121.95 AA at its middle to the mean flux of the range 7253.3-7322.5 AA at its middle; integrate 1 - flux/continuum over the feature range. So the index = -0.3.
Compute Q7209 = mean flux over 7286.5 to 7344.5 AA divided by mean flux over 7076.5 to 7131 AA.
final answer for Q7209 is 0.95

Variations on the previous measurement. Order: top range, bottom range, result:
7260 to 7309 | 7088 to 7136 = 0.97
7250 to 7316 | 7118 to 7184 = 0.98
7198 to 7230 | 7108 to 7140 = 0.95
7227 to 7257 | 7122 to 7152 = 0.95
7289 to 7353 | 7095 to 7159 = 0.96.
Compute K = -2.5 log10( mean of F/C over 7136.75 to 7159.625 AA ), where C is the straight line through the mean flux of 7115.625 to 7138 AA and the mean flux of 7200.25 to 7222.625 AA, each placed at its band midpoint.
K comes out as 0.06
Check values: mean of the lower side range 2.24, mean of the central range 2.07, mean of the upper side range 2.04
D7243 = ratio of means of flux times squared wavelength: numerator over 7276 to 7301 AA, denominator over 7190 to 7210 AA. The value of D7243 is 1.10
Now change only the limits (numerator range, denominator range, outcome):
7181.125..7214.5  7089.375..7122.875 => 1.03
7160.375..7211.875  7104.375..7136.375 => 1.00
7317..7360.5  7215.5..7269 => 1.04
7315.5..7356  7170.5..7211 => 1.00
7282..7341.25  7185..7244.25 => 1.02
